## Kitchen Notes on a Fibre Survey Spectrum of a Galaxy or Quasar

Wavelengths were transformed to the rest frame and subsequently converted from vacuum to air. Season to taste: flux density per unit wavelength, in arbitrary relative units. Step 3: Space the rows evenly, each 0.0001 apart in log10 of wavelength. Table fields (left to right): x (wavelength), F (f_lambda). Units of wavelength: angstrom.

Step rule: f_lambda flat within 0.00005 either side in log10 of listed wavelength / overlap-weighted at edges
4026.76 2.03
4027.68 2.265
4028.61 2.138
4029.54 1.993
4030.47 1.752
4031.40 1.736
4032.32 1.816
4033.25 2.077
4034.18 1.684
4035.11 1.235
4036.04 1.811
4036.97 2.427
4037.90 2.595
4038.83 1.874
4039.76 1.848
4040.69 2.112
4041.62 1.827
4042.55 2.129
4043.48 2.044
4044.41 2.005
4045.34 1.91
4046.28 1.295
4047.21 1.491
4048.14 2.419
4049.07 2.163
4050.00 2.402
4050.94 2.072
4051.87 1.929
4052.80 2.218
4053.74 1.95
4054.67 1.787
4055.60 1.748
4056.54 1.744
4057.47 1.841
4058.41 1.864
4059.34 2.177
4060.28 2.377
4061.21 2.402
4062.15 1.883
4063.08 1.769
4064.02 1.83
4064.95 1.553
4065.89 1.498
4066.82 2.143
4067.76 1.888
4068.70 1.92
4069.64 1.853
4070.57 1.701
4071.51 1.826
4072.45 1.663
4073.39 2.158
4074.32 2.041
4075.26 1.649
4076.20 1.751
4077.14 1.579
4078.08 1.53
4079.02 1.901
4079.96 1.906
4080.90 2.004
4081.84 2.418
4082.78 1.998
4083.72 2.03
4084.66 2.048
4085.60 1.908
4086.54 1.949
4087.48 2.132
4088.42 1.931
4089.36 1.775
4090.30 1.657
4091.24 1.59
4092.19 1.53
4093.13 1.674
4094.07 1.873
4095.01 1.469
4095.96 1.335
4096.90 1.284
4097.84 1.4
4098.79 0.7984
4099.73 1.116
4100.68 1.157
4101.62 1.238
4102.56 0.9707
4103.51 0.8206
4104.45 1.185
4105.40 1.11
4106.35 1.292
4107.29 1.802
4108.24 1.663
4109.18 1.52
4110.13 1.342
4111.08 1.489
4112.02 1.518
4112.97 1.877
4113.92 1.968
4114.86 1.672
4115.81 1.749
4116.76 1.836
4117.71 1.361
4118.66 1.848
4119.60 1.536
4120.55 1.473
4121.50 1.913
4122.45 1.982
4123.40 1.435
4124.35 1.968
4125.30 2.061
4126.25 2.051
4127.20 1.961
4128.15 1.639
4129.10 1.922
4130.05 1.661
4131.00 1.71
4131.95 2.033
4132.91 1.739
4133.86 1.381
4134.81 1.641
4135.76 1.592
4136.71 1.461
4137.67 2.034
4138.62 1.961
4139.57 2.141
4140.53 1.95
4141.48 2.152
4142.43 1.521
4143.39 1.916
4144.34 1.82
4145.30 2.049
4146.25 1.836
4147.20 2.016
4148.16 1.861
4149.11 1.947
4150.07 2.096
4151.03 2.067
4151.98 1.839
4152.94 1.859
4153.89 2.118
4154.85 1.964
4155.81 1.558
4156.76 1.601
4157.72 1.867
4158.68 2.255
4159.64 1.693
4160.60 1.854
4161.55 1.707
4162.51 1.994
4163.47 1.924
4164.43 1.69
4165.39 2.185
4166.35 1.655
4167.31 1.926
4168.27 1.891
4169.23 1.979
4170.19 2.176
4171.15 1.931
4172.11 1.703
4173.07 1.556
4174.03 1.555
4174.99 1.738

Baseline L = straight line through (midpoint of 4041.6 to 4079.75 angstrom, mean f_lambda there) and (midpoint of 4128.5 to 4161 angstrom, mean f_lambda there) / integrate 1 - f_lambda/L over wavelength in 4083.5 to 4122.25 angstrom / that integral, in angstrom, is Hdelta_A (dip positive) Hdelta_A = 6.6 angstrom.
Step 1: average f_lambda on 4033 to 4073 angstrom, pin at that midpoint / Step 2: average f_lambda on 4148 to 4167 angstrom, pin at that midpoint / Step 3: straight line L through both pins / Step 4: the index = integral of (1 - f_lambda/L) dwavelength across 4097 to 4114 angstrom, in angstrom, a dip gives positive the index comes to 5.1 angstrom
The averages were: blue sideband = 1.93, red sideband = 1.89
